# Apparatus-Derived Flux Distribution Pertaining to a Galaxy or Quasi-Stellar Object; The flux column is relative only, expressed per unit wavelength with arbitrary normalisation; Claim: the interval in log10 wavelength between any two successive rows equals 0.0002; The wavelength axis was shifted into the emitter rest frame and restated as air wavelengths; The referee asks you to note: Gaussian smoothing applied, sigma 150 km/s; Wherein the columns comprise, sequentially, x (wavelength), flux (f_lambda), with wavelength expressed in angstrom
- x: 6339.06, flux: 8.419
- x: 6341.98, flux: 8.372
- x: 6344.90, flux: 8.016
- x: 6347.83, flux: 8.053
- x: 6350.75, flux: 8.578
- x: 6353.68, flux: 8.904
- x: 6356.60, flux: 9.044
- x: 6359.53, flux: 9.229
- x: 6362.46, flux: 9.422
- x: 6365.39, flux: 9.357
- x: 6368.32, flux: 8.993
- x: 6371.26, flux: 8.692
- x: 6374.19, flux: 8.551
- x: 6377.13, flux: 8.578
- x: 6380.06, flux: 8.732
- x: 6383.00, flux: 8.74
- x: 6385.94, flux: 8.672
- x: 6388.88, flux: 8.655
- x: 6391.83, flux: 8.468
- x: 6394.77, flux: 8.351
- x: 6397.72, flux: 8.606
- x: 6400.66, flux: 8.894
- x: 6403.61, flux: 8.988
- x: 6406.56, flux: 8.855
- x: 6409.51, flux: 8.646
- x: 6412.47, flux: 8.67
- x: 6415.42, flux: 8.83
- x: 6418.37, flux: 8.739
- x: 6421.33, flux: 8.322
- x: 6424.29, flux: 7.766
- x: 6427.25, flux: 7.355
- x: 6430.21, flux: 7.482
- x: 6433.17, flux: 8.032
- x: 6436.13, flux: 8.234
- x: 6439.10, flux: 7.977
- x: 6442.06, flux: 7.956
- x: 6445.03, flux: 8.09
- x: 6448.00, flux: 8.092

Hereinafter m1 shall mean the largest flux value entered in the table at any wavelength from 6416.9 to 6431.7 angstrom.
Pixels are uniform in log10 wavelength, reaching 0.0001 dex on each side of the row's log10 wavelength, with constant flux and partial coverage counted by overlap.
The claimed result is 8.739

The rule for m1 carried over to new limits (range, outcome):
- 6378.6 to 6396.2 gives 8.74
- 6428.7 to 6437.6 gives 8.234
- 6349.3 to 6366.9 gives 9.422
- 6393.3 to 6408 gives 8.988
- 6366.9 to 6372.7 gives 8.993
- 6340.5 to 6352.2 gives 8.578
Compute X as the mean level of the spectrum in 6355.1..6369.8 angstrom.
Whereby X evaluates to 9.21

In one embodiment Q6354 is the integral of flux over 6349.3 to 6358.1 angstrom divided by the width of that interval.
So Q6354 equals 8.84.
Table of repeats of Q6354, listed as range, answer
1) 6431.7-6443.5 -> 8.05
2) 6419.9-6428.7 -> 7.81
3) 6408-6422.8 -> 8.64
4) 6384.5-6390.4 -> 8.65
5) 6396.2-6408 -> 8.83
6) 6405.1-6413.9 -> 8.72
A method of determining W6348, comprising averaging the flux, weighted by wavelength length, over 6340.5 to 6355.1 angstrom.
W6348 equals 8.38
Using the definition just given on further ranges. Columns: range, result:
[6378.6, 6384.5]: 8.73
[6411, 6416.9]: 8.76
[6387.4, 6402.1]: 8.59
